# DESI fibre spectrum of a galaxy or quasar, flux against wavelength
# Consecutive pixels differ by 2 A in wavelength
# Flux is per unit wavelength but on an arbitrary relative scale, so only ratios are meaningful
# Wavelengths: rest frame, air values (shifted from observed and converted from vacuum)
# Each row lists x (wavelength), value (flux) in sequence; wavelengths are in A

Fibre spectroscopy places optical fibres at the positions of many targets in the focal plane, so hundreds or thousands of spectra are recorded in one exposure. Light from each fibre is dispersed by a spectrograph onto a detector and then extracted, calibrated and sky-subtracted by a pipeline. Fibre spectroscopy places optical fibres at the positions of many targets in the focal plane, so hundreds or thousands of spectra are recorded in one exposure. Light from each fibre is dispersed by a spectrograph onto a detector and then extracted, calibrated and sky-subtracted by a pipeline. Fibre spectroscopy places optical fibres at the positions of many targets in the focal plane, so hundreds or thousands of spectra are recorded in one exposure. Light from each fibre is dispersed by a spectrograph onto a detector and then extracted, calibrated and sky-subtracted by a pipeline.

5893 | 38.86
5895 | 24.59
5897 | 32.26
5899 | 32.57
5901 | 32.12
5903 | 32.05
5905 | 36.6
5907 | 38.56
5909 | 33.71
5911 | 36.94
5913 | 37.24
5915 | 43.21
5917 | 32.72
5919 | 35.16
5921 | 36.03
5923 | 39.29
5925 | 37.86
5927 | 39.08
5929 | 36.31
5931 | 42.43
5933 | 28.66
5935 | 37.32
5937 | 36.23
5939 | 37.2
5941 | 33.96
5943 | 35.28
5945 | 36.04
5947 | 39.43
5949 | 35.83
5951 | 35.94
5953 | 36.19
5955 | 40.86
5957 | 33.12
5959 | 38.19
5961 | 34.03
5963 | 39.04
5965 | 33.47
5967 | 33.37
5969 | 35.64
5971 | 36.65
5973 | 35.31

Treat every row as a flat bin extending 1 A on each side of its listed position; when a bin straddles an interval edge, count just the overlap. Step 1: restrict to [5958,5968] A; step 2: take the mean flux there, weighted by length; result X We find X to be 35.6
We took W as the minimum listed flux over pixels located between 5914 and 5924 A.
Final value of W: 32.72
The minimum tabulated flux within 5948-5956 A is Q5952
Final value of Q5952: 35.83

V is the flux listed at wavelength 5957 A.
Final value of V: 33.12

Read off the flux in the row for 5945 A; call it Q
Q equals 36.04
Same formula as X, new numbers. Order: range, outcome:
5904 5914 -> 36.6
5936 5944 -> 35.7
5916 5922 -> 34.6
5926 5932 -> 39.3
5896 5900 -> 32.4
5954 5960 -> 37.4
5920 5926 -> 37.7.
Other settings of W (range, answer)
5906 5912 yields 33.71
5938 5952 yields 33.96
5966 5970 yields 33.37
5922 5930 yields 36.31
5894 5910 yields 24.59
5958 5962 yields 34.03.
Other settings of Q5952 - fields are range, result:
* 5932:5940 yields 28.66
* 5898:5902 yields 32.12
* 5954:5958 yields 33.12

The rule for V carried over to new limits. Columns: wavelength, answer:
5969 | 35.64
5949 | 35.83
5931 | 42.43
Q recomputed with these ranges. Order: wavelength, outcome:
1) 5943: 35.28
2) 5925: 37.86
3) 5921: 36.03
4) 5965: 33.47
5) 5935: 37.32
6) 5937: 36.23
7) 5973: 35.31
